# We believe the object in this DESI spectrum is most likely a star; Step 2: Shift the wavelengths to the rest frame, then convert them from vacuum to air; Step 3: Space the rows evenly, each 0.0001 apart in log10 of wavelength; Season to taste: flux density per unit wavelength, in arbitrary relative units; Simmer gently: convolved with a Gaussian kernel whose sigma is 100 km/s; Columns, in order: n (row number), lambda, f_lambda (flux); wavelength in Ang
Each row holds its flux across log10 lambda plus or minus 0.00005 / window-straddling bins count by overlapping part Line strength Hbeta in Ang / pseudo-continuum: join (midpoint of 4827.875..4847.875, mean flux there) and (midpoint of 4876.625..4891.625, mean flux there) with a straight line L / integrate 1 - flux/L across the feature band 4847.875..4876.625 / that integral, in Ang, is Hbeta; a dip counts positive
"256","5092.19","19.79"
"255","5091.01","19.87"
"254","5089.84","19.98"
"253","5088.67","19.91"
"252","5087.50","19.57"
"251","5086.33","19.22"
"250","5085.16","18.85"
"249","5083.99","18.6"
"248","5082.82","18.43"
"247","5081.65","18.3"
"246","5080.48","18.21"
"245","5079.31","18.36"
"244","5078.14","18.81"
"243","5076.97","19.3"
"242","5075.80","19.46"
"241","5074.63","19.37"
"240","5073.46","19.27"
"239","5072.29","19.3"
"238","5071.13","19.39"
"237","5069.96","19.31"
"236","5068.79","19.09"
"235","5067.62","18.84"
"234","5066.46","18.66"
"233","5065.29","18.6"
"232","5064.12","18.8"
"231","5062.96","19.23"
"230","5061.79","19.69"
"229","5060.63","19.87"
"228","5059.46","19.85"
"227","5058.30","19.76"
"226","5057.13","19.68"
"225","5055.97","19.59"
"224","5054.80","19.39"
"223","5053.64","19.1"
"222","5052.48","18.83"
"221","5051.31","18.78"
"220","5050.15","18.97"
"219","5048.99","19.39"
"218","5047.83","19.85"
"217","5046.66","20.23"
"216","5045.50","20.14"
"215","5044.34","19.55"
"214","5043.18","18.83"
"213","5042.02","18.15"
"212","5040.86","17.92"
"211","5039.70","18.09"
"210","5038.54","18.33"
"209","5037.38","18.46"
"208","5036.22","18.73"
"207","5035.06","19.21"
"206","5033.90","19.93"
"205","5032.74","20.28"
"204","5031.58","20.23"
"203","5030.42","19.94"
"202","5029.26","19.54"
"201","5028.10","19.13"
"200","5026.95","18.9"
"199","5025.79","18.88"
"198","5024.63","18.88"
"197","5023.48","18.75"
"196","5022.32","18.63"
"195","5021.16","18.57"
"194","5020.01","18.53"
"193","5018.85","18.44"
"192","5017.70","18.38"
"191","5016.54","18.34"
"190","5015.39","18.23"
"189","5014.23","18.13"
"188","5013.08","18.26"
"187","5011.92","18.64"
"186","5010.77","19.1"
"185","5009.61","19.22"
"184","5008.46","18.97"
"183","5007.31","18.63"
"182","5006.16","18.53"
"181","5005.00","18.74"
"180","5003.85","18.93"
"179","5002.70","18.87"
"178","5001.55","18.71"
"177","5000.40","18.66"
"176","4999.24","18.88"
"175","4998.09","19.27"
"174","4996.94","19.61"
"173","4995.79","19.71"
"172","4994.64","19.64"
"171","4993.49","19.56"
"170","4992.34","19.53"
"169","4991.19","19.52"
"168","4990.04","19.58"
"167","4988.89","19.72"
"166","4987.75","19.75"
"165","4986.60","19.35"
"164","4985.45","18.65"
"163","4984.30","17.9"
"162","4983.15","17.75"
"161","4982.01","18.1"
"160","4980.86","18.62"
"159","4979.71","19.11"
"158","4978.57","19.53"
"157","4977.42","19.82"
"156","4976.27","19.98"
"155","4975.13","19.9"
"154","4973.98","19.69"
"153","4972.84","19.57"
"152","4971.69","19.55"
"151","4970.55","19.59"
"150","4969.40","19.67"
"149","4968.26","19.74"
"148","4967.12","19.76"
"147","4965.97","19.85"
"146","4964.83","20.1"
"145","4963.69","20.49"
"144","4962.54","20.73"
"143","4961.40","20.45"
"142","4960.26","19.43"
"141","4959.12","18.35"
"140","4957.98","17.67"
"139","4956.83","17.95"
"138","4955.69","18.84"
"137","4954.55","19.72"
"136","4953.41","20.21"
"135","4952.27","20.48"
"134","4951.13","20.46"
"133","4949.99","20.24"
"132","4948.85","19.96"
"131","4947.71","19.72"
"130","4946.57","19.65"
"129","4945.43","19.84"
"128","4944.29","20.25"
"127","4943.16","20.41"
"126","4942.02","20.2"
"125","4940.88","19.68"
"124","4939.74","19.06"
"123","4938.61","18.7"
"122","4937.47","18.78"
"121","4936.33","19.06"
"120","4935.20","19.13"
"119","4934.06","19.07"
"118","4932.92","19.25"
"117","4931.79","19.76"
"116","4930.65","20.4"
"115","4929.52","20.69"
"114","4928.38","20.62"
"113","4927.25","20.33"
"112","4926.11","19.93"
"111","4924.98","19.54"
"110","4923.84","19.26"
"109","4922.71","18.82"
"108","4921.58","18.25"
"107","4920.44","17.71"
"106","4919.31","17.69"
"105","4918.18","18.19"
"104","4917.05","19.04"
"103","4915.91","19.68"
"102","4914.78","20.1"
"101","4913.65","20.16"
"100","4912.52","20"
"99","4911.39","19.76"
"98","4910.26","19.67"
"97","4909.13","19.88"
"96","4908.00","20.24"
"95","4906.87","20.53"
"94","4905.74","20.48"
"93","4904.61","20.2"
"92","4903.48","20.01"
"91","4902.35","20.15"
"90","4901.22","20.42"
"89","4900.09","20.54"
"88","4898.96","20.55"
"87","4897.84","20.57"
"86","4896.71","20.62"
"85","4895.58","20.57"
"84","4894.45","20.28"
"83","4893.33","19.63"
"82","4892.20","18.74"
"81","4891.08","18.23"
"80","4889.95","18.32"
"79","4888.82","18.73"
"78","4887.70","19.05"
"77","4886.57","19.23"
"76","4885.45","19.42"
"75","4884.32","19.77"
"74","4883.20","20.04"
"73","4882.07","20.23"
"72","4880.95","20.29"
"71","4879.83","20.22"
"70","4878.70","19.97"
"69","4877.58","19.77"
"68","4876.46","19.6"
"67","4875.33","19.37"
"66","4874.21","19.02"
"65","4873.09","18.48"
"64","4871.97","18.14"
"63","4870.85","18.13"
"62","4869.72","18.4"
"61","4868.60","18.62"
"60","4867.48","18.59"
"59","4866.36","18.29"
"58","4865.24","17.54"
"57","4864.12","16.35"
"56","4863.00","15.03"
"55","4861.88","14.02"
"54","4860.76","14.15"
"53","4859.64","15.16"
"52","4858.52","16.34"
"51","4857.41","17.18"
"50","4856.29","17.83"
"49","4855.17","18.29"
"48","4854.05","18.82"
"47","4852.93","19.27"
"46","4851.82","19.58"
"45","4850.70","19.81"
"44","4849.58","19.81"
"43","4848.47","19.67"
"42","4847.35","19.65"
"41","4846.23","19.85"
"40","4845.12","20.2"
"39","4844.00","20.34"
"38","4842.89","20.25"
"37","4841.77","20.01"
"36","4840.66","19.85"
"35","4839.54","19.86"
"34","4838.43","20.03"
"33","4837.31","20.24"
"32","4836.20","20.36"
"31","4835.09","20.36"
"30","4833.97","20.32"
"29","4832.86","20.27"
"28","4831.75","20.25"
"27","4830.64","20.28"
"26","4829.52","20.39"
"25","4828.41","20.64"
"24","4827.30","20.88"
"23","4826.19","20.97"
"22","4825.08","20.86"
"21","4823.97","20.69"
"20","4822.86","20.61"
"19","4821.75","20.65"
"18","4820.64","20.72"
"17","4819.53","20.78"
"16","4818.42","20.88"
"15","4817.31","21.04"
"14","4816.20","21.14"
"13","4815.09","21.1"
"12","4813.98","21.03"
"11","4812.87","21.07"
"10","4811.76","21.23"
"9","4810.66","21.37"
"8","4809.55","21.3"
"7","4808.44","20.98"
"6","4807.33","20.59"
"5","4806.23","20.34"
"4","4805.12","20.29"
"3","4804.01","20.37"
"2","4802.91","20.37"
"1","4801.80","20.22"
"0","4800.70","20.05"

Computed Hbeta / 2.80 Ang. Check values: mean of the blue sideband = 20.2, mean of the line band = 17.9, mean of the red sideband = 19.5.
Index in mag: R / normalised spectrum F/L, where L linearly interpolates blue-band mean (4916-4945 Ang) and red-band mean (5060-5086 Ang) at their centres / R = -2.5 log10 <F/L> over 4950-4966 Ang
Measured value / -0.02 mag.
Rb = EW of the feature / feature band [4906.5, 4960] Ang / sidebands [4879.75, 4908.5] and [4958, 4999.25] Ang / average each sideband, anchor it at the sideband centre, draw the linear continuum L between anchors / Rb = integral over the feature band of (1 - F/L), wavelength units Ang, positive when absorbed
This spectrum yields 0.5 Ang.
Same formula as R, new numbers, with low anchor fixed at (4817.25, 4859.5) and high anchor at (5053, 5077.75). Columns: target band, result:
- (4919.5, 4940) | 0.02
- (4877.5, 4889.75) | 0.01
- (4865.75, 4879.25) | 0.05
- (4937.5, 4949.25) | 0.00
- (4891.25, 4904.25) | -0.02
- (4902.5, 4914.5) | -0.02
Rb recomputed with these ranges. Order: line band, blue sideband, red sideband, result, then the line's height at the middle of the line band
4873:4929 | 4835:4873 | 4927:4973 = -1.7 Ang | 19.1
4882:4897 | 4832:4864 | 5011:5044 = -0.5 Ang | 18.8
